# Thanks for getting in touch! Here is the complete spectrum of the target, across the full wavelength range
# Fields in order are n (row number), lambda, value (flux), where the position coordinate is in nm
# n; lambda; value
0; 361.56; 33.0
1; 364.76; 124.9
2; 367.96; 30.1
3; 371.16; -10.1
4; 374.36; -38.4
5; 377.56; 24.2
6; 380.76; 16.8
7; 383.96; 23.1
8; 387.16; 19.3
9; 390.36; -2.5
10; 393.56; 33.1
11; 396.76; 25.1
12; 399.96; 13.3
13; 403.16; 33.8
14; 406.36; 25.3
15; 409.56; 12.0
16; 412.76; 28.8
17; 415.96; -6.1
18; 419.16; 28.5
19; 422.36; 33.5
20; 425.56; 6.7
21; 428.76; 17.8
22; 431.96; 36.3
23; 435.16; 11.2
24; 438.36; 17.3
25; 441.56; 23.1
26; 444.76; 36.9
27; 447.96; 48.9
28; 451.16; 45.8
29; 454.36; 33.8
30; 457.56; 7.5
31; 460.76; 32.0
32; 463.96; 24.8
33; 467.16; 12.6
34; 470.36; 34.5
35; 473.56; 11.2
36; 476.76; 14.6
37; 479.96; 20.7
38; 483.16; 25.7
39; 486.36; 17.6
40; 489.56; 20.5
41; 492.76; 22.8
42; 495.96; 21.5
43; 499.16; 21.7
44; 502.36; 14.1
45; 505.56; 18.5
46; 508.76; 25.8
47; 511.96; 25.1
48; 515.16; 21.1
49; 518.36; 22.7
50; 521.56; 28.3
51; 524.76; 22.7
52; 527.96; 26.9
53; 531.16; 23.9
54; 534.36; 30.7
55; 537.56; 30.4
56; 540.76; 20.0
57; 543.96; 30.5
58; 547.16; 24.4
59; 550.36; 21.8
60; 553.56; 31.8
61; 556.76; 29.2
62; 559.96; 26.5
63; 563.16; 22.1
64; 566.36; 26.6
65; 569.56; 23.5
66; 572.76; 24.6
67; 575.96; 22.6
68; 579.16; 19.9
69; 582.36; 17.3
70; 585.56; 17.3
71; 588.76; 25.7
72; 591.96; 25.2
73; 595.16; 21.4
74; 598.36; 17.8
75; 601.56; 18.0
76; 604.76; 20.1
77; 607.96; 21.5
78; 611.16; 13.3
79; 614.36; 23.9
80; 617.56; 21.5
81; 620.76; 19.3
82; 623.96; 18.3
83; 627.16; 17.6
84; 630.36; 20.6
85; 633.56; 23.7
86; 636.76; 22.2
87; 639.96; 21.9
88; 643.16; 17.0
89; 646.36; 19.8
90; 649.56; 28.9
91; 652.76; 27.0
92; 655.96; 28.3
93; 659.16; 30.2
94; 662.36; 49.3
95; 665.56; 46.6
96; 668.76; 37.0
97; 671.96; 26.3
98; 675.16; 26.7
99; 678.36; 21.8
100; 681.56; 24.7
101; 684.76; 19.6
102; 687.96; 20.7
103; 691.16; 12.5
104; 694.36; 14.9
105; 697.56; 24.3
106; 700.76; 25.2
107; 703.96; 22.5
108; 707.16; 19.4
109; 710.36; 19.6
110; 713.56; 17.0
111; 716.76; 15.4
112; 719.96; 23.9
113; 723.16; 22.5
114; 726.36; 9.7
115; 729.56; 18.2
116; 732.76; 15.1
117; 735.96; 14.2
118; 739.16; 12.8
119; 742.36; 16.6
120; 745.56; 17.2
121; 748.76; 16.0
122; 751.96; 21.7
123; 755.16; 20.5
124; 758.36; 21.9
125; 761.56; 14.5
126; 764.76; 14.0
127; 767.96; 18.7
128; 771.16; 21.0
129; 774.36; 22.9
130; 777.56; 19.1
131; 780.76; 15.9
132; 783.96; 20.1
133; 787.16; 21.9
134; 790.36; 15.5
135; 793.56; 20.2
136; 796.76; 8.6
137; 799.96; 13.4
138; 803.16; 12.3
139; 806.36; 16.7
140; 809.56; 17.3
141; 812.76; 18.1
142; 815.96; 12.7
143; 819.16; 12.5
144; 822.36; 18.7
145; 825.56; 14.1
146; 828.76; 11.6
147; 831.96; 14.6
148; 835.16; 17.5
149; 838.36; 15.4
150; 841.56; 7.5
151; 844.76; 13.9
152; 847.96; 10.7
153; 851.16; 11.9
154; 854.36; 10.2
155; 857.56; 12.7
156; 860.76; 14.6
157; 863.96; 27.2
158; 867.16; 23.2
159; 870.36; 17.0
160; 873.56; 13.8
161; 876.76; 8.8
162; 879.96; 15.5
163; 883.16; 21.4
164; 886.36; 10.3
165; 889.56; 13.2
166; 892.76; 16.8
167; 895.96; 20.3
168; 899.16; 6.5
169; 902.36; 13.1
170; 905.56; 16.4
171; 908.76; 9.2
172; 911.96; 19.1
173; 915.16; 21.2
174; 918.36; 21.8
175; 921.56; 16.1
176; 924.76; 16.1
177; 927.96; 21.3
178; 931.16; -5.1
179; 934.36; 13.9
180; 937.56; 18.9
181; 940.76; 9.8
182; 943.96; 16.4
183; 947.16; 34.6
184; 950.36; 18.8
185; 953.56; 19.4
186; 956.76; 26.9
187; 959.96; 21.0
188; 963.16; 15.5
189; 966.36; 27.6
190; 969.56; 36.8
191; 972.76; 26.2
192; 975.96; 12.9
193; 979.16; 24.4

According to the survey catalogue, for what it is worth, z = 1.37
